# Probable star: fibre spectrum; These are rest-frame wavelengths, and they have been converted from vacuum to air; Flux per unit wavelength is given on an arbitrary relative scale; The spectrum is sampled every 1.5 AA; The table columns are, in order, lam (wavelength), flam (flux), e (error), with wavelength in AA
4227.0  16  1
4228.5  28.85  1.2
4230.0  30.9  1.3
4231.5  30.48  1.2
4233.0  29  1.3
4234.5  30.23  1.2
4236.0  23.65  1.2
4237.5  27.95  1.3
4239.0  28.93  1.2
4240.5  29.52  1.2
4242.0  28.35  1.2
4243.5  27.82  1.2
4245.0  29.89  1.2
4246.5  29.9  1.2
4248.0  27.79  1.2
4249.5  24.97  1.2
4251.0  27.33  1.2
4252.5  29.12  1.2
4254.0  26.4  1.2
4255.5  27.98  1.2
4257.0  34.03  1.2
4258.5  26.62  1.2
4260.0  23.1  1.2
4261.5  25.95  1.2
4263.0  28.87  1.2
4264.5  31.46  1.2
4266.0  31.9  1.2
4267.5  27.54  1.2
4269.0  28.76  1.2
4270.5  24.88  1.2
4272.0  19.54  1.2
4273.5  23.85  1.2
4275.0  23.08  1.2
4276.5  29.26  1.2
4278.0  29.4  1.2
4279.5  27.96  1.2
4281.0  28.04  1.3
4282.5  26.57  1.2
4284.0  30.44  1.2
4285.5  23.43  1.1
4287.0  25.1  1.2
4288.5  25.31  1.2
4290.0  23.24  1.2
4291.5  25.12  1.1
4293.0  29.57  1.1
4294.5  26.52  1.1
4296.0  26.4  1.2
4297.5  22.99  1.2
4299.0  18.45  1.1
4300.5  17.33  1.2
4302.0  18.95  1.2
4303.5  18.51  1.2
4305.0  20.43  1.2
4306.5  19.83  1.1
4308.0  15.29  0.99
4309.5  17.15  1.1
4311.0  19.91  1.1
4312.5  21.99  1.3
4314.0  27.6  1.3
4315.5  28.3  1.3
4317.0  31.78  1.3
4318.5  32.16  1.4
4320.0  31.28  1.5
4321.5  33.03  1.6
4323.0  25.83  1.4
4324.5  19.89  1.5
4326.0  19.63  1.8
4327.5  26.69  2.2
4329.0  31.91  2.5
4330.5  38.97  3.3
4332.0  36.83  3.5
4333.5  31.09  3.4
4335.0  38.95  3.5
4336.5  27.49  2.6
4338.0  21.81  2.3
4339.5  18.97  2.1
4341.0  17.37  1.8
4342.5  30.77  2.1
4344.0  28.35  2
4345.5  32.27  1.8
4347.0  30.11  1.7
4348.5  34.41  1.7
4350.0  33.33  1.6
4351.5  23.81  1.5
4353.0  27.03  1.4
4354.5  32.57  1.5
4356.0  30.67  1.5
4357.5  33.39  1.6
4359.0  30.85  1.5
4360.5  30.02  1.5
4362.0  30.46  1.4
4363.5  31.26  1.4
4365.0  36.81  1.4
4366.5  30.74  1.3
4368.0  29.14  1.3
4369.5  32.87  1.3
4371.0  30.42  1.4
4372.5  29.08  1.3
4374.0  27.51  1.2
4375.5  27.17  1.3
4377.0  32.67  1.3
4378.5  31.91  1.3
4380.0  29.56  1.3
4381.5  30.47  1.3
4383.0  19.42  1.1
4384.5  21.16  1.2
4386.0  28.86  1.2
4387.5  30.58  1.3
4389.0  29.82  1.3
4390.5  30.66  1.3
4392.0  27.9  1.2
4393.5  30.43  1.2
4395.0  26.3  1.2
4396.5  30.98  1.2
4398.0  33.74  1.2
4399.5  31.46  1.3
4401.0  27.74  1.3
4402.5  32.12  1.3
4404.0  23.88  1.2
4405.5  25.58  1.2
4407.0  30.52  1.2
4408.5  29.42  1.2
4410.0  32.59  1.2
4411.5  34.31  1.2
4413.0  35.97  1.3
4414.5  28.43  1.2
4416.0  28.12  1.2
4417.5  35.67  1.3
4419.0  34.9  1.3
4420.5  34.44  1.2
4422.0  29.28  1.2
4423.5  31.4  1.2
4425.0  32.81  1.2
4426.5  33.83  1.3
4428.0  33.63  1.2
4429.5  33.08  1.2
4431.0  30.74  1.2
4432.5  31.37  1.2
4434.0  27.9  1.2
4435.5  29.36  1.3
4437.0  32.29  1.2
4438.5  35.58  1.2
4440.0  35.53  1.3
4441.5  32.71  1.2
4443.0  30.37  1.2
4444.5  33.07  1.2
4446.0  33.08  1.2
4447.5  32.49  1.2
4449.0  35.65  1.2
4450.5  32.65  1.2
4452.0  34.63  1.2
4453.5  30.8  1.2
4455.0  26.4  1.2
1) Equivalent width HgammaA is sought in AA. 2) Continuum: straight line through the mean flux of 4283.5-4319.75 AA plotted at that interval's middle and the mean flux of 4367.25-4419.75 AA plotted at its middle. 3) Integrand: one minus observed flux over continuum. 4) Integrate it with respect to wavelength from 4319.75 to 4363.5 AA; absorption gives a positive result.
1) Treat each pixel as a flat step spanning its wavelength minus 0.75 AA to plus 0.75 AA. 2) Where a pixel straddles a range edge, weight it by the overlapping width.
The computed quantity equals -4.9 AA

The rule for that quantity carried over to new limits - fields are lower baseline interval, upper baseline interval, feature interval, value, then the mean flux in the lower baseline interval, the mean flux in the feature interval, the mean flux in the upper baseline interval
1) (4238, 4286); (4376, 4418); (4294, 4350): 4.91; 27.6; 26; 29.6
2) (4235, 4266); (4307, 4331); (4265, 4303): 2.54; 28.1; 25.3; 26.1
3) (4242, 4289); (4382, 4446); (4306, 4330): 2.69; 27.3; 25.3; 30.7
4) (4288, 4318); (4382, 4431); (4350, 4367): -2.52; 22.8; 30.8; 30.3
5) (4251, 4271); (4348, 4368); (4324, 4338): 0.18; 28.2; 29.9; 31.1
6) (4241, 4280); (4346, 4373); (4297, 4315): 5.68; 27.5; 19.9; 31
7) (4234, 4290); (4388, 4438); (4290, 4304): 2.70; 27.4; 22.8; 31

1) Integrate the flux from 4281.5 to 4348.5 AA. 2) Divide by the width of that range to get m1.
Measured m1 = 25.9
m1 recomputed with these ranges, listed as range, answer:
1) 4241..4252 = 28.1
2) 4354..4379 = 31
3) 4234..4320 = 25.9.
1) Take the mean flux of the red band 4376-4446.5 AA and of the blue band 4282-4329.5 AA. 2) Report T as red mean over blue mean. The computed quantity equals 1.3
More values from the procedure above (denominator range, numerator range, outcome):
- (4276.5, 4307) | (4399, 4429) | 1.29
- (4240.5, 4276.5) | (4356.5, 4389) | 1.08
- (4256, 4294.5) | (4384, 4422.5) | 1.12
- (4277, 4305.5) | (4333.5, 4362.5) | 1.19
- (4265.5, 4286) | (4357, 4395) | 1.11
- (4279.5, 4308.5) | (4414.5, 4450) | 1.38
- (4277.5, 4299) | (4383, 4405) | 1.10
